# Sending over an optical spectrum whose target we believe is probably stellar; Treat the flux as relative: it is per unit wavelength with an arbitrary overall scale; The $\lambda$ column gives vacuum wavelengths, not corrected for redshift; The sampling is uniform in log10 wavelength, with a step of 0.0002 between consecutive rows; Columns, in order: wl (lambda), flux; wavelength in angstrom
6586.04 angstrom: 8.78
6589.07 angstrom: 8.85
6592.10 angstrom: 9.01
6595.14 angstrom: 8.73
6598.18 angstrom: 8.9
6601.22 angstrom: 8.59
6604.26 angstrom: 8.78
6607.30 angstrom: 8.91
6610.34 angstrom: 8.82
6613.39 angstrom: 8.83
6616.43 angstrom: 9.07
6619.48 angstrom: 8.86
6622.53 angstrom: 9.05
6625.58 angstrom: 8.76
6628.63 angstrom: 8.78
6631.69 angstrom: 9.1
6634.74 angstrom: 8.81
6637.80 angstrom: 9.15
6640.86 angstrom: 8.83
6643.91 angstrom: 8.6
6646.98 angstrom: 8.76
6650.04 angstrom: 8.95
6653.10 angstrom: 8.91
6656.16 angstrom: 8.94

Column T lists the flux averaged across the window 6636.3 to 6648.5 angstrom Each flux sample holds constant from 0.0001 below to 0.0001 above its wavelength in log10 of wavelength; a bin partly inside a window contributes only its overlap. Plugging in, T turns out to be 8.83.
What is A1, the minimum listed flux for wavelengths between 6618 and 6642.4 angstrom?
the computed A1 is 8.76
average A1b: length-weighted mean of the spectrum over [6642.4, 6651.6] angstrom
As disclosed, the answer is 8.77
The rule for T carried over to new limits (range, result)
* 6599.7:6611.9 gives 8.78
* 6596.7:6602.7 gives 8.74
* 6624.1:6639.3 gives 8.92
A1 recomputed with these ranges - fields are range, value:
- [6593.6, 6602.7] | 8.59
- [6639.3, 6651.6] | 8.6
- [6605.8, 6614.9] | 8.82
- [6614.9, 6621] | 8.86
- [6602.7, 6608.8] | 8.78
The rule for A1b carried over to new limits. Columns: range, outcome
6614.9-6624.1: 9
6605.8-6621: 8.9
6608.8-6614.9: 8.82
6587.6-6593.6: 8.94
